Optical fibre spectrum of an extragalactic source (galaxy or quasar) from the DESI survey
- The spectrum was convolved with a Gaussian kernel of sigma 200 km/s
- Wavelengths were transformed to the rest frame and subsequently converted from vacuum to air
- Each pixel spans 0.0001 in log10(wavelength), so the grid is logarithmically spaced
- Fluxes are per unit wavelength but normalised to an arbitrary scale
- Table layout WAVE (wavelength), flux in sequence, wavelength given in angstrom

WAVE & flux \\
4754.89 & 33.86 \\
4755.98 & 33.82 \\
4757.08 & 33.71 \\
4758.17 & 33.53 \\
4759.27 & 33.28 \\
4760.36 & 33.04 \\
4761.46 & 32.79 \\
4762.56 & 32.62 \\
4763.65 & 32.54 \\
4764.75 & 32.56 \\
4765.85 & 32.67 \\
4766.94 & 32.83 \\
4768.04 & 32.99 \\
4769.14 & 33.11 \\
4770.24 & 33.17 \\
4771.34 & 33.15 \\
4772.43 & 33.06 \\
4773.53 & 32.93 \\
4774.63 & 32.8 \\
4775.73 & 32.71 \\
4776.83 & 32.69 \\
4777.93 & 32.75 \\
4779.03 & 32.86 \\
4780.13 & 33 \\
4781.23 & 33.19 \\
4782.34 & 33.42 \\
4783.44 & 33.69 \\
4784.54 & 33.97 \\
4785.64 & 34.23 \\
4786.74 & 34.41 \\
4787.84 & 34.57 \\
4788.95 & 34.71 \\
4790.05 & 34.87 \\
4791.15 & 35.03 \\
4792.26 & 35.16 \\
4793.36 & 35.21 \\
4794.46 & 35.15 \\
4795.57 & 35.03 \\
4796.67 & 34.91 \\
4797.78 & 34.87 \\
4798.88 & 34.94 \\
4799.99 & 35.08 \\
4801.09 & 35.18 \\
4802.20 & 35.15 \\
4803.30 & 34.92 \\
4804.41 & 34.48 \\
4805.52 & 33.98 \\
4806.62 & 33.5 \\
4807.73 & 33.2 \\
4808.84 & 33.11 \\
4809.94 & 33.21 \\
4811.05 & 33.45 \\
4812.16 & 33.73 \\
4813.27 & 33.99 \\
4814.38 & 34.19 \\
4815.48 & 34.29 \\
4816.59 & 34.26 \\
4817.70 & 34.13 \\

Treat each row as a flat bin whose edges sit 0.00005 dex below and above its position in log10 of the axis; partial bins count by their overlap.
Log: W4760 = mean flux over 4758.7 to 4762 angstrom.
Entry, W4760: 33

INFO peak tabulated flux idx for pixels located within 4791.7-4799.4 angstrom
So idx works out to 35.21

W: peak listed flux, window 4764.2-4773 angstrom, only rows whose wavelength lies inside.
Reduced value 33.17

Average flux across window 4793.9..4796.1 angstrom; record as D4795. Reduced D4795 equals 35.1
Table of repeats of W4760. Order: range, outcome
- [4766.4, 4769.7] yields 32.9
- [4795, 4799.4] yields 34.9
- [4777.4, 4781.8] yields 32.9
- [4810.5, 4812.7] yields 33.6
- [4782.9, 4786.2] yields 34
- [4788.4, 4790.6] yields 34.9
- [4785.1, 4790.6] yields 34.6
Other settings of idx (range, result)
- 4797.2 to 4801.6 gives 35.18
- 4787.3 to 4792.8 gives 35.16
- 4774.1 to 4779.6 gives 32.86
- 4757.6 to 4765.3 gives 33.53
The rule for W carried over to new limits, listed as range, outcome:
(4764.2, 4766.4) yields 32.67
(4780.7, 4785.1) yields 33.97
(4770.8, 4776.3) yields 33.15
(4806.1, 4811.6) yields 33.5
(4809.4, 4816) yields 34.29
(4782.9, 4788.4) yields 34.57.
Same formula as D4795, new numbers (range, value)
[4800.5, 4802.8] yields 35.3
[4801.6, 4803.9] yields 35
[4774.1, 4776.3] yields 32.7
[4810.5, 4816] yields 33.9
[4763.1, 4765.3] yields 32.6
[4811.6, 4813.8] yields 33.8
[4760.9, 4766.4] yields 32.6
